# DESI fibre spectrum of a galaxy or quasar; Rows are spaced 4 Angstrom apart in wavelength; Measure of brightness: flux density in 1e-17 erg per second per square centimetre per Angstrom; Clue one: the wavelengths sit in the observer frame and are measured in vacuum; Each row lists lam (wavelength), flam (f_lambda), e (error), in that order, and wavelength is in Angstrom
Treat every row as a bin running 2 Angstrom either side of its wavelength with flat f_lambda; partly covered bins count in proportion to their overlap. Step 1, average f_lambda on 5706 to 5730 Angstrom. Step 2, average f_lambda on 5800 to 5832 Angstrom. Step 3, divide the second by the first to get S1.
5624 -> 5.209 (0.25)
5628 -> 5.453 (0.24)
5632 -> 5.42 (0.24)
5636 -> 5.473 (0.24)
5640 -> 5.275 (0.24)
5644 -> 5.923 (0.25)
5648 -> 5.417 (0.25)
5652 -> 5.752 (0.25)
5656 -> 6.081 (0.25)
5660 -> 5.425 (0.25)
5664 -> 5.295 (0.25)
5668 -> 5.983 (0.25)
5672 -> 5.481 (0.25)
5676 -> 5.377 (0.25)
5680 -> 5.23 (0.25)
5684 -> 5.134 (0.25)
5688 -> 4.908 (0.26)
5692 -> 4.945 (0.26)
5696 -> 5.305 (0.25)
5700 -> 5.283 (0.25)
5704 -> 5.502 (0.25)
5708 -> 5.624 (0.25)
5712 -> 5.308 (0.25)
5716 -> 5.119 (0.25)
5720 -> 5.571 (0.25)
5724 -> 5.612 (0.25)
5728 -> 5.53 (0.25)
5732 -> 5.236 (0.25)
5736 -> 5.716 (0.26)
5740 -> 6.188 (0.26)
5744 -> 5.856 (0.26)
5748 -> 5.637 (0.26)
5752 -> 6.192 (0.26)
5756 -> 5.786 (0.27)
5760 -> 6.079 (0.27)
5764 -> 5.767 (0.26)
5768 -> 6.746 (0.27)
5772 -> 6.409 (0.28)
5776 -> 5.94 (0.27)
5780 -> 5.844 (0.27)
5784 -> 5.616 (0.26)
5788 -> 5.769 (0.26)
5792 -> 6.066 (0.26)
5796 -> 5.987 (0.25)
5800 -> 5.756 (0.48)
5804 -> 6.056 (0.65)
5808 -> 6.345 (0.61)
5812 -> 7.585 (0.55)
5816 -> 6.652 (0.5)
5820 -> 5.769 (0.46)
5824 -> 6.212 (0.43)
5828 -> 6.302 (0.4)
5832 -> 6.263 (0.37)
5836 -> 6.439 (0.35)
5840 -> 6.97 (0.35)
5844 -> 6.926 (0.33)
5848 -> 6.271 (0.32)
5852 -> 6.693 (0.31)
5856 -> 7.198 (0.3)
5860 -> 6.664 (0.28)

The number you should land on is 1.2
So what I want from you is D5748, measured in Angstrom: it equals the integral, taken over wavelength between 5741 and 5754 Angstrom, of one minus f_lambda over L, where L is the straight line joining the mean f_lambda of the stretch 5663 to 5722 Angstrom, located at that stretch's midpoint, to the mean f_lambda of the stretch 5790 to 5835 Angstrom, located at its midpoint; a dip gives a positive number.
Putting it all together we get -0.3 Angstrom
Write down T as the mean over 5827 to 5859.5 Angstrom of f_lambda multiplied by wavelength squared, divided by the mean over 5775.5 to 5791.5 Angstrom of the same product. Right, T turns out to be 1.17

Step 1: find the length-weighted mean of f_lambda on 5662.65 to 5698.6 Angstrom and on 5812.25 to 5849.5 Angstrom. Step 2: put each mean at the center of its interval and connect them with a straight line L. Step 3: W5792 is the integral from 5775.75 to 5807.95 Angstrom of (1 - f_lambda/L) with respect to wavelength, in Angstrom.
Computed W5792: 1.4 Angstrom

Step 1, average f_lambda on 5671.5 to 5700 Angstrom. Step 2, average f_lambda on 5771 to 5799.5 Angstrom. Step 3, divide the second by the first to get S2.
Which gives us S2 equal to 1.14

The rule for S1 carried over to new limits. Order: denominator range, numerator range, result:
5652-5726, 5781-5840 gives 1.15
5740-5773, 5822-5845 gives 1.07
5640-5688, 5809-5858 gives 1.20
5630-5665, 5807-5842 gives 1.17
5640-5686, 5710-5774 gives 1.05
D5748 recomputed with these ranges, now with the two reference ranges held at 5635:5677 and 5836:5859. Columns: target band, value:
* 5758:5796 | 1.9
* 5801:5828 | 0.7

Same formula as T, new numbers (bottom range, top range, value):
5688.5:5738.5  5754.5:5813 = 1.16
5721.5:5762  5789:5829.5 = 1.11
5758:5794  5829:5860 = 1.13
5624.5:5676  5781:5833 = 1.17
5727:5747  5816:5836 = 1.12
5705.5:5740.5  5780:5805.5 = 1.09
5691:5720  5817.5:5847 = 1.26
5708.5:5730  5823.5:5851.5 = 1.25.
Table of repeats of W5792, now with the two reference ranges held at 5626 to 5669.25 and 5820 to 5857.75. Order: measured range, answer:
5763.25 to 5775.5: -0.2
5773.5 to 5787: 0.9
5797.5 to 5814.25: -0.1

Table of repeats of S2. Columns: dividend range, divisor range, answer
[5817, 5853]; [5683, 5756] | 1.17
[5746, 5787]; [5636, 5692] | 1.10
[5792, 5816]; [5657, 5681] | 1.15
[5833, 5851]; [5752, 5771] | 1.08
